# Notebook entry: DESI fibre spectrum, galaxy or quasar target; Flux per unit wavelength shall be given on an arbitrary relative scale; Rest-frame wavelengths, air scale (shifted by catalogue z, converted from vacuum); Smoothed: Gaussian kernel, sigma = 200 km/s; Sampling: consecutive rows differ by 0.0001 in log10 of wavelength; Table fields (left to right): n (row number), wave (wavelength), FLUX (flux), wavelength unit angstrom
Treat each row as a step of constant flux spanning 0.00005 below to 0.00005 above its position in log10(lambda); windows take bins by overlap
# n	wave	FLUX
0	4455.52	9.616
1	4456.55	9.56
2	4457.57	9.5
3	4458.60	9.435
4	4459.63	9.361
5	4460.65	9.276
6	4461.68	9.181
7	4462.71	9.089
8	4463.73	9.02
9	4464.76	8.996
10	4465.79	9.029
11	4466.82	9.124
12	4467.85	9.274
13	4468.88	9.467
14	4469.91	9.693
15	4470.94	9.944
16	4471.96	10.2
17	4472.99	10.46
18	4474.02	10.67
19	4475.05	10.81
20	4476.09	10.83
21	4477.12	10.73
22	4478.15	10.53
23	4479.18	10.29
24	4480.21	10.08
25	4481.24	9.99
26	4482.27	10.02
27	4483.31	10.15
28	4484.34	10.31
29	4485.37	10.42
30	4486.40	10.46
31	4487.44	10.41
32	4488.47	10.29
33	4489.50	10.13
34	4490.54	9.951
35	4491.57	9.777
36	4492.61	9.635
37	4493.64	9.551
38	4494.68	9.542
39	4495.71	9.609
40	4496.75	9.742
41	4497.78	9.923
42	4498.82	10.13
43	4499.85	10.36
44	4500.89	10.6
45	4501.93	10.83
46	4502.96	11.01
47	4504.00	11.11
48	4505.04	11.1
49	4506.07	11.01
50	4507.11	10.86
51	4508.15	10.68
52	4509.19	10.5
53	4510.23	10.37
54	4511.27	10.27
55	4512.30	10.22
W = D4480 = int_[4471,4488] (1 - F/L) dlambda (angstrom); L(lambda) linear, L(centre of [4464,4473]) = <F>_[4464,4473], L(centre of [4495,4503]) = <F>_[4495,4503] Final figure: -1.1 angstrom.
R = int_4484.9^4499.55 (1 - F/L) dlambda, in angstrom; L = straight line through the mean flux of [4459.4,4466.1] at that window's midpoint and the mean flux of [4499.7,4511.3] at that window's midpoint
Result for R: 0.4 angstrom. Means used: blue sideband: 9.14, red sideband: 10.7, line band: 9.98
